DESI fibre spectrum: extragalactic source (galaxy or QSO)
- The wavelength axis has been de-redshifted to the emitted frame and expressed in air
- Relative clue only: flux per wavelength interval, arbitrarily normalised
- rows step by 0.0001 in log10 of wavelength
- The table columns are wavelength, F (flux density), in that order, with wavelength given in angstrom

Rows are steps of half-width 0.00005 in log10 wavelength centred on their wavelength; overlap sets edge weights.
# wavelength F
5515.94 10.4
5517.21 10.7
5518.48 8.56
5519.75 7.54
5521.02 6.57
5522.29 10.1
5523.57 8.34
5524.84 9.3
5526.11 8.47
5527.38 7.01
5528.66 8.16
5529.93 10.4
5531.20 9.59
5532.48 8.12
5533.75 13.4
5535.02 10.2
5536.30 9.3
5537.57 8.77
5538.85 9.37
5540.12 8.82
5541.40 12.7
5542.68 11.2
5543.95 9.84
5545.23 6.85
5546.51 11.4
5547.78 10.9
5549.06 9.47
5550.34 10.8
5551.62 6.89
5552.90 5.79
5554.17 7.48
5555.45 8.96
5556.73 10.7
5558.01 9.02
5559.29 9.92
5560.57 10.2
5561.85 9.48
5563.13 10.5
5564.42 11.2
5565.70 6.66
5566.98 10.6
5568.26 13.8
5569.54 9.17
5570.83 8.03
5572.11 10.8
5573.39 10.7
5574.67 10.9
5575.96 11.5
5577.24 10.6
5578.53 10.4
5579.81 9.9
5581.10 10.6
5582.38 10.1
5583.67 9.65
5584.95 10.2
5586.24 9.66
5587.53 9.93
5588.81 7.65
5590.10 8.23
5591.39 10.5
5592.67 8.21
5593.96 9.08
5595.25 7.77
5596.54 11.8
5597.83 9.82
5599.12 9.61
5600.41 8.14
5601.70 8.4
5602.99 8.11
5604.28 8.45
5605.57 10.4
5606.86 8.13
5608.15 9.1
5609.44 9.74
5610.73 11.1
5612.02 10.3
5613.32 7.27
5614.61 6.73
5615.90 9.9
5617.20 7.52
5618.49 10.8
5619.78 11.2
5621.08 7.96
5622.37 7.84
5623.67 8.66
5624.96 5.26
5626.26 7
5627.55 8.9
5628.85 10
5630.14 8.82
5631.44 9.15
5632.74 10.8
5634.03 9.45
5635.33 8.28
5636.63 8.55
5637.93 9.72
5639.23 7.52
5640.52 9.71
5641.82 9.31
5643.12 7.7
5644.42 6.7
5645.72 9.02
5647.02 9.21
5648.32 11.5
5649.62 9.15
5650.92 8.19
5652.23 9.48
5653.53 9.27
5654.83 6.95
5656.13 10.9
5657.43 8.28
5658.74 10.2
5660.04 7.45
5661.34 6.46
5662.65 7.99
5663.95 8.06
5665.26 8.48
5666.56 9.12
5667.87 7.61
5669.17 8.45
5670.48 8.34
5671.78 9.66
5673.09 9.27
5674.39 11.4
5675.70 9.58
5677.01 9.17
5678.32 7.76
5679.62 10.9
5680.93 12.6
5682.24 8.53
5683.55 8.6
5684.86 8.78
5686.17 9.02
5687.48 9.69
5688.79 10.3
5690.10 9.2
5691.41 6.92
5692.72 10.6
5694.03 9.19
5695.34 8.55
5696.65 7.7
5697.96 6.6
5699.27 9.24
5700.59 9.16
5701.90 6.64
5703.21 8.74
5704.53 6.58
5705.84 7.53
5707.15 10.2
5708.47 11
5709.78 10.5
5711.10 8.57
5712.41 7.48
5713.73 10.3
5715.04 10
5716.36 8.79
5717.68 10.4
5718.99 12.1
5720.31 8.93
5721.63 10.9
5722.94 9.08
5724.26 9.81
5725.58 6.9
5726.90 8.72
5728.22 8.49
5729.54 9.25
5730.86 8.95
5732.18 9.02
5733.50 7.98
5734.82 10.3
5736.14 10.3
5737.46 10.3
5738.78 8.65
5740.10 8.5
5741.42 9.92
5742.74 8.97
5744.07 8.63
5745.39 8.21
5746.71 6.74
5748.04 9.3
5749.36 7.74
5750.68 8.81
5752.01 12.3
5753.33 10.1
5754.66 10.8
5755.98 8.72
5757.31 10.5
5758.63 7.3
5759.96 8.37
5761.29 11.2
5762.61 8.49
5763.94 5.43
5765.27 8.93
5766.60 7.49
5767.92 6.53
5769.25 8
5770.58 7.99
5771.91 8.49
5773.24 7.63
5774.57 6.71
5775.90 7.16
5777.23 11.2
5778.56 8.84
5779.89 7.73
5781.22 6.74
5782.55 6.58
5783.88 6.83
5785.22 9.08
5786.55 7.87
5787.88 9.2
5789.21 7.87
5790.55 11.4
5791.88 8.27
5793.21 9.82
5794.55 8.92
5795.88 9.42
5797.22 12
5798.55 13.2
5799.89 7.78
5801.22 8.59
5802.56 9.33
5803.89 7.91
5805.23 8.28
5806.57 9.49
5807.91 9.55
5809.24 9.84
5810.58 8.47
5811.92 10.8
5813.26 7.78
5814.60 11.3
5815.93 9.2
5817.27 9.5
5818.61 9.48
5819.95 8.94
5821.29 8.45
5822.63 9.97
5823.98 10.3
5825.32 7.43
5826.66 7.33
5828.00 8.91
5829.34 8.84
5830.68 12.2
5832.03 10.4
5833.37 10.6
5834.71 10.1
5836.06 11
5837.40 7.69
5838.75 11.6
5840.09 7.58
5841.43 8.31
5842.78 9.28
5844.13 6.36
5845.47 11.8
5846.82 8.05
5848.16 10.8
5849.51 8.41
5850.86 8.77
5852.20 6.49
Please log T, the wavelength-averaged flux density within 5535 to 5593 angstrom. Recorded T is 9.73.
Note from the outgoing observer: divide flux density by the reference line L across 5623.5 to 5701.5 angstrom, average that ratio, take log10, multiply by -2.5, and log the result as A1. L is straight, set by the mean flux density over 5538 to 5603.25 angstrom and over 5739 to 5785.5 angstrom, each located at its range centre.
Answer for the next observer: 0.025 mag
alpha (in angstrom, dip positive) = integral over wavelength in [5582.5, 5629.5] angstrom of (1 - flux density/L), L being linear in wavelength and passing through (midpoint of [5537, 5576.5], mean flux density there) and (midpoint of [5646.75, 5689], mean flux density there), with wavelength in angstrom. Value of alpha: 2.4 angstrom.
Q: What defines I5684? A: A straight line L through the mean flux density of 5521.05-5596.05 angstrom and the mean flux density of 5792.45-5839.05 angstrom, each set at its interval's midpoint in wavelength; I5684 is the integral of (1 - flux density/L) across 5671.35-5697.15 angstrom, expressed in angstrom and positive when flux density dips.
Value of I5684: 0.5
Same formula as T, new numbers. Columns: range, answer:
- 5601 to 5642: 8.87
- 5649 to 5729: 8.99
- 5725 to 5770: 8.82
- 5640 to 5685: 8.96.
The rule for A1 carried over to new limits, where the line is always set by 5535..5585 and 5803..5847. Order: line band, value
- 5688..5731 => 0.06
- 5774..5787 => 0.19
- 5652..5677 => 0.10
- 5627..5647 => 0.09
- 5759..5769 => 0.17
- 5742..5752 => 0.10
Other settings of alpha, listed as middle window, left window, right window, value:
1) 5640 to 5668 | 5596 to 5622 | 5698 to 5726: 1.5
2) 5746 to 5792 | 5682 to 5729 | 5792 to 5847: 3.8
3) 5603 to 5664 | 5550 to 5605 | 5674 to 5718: 3.4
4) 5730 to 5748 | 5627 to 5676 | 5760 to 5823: -0.3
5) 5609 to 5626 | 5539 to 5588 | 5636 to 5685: 1.1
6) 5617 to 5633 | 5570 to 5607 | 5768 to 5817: 1.2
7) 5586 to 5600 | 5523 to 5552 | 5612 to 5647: -0.4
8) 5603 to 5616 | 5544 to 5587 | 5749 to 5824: 0.8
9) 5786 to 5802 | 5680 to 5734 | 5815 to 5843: -0.4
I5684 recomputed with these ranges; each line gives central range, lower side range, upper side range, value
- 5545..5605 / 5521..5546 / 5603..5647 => -2.8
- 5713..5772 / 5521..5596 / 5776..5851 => 1.7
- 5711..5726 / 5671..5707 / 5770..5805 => -1.0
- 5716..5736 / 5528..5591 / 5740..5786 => -1.5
